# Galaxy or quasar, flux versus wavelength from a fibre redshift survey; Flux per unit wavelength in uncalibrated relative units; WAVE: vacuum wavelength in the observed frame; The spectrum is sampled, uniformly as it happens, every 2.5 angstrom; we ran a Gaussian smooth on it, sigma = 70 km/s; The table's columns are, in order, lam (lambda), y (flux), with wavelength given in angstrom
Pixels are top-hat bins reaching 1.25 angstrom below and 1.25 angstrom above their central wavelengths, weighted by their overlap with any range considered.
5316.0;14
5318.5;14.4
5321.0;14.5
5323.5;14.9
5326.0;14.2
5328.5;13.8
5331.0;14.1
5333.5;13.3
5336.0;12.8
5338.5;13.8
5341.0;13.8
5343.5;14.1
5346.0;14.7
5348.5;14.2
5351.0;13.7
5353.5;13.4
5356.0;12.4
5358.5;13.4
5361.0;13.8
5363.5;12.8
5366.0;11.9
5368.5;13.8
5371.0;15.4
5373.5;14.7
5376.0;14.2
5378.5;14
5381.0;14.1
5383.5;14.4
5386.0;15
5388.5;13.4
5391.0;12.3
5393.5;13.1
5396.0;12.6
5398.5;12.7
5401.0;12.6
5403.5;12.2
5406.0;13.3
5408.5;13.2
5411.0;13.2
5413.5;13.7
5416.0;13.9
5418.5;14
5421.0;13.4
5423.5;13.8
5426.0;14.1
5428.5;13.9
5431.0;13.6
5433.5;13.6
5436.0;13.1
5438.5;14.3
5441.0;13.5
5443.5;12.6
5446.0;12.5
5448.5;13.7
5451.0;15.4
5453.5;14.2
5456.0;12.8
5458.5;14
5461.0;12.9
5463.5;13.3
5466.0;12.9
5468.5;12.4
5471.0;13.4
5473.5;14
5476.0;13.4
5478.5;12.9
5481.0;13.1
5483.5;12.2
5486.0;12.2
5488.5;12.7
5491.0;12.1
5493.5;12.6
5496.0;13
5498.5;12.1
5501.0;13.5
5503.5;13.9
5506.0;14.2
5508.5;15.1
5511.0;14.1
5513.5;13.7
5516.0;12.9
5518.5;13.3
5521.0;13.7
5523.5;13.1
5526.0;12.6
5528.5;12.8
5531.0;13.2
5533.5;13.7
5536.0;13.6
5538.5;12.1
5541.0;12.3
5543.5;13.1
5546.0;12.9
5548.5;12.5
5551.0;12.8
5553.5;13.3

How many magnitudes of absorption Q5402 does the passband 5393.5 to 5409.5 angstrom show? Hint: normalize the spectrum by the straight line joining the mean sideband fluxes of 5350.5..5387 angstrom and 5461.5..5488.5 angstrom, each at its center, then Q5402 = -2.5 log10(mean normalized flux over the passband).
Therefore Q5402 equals 0.06 mag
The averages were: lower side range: 13.8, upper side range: 13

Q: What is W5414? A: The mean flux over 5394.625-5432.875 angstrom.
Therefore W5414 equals 13.3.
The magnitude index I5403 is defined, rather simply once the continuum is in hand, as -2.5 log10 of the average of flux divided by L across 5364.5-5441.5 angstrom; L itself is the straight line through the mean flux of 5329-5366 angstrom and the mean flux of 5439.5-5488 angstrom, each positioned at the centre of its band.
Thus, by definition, -0.02 mag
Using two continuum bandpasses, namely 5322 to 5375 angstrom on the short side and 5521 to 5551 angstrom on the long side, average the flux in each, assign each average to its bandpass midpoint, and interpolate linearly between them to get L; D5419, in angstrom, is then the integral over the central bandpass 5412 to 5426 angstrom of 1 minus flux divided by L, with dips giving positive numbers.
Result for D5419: -0.3 angstrom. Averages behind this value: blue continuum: 13.8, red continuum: 12.9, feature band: 13.8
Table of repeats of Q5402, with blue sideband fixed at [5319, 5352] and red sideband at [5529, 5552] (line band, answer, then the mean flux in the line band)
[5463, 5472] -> 0.03 mag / 13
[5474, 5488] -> 0.03 mag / 12.8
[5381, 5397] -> 0.02 mag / 13.5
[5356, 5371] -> 0.05 mag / 13.3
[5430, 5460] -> -0.01 mag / 13.6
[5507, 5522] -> -0.06 mag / 13.8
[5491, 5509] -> -0.02 mag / 13.3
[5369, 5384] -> -0.05 mag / 14.4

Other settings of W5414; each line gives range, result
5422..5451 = 13.6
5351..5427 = 13.5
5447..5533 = 13.3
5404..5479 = 13.5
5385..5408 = 13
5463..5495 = 12.9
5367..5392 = 14.1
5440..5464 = 13.5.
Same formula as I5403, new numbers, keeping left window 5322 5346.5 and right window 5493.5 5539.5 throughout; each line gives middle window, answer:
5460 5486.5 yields 0.04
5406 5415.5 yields 0.02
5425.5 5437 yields 0.00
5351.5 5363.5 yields 0.05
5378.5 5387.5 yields -0.05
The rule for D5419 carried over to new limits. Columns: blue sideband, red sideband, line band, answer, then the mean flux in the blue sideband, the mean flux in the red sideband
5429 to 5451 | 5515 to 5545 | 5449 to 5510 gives 0.1 angstrom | 13.5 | 13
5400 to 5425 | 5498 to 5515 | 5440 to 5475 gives 0.5 angstrom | 13.3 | 13.9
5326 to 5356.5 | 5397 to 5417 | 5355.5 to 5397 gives -0.8 angstrom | 13.7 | 13.1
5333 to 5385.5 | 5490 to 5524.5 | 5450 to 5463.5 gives -0.3 angstrom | 13.8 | 13.4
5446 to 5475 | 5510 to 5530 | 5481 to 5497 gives 1.1 angstrom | 13.5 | 13.3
